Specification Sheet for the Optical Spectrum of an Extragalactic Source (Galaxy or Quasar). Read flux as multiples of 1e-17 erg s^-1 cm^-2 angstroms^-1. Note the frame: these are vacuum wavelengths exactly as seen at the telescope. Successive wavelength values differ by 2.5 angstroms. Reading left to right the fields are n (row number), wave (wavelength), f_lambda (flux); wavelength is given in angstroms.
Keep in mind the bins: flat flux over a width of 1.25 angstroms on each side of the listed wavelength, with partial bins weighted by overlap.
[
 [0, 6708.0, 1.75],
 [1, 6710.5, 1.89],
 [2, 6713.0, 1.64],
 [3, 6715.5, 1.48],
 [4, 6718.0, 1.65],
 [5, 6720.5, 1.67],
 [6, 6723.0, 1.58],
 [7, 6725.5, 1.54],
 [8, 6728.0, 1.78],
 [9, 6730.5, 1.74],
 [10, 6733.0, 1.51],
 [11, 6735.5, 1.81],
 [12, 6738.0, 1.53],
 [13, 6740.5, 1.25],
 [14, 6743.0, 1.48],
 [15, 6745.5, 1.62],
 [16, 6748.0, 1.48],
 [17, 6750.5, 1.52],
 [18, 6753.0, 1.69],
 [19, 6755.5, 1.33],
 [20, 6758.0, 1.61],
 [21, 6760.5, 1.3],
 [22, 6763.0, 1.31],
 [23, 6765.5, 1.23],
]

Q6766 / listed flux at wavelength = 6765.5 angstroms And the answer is 1.23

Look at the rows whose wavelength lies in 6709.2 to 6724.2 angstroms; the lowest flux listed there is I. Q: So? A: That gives 1.48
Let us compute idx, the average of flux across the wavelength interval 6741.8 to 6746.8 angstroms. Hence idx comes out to 1.55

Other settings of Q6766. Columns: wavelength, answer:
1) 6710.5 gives 1.89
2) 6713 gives 1.64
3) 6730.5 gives 1.74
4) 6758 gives 1.61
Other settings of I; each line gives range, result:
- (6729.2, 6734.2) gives 1.51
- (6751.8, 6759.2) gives 1.33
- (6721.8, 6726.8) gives 1.54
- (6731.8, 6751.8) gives 1.25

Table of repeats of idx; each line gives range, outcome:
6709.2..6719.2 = 1.67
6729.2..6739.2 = 1.65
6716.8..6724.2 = 1.63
